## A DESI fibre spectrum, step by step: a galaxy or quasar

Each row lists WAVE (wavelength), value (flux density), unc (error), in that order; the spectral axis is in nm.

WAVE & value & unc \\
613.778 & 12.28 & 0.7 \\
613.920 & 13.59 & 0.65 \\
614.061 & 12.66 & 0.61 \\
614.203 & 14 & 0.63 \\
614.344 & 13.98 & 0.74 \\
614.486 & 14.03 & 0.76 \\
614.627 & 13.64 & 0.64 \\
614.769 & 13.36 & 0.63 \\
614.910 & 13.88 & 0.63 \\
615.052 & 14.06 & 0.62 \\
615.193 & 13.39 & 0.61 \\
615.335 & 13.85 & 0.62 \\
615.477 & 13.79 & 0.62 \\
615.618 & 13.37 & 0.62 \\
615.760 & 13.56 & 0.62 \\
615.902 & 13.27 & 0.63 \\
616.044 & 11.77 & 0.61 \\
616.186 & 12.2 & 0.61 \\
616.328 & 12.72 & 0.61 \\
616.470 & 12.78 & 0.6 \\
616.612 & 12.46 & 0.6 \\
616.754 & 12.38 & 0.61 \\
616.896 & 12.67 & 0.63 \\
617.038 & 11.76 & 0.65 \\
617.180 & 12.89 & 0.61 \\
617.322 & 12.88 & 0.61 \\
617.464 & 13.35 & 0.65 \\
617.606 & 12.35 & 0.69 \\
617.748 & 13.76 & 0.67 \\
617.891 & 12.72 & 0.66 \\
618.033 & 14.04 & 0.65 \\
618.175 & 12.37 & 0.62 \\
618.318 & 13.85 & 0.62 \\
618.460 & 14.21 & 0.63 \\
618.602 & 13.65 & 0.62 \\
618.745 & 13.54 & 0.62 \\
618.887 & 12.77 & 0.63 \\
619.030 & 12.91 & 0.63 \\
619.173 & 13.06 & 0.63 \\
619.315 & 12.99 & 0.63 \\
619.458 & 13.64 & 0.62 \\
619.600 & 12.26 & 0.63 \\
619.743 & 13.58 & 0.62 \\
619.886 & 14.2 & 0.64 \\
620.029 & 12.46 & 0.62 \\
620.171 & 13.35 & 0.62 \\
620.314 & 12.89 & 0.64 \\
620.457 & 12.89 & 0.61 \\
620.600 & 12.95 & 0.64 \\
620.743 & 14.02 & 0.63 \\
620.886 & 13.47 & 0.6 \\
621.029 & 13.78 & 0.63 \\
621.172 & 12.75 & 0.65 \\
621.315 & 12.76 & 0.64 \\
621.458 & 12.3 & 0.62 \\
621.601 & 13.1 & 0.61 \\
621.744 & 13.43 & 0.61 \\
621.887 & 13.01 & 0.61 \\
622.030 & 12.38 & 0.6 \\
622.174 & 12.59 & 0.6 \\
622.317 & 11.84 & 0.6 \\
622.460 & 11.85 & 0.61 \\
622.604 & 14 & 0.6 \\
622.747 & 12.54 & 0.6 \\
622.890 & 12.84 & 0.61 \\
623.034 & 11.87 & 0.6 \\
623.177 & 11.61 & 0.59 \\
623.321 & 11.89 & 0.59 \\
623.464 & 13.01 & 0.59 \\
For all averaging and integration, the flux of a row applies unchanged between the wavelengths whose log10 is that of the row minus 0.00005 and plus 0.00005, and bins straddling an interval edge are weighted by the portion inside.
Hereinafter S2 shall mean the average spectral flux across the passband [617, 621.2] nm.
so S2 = 13.2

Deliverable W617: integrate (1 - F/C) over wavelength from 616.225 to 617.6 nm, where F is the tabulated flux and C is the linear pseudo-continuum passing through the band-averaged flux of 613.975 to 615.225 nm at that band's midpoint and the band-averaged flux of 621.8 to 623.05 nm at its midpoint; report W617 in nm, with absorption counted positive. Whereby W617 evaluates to 0.07 nm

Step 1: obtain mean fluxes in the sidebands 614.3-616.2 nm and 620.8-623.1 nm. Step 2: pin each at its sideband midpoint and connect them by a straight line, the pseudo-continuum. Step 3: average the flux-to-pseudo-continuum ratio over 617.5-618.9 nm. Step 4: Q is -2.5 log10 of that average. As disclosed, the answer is -0.02 mag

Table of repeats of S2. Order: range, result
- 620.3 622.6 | 12.9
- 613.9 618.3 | 13.1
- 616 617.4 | 12.5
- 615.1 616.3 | 13.2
